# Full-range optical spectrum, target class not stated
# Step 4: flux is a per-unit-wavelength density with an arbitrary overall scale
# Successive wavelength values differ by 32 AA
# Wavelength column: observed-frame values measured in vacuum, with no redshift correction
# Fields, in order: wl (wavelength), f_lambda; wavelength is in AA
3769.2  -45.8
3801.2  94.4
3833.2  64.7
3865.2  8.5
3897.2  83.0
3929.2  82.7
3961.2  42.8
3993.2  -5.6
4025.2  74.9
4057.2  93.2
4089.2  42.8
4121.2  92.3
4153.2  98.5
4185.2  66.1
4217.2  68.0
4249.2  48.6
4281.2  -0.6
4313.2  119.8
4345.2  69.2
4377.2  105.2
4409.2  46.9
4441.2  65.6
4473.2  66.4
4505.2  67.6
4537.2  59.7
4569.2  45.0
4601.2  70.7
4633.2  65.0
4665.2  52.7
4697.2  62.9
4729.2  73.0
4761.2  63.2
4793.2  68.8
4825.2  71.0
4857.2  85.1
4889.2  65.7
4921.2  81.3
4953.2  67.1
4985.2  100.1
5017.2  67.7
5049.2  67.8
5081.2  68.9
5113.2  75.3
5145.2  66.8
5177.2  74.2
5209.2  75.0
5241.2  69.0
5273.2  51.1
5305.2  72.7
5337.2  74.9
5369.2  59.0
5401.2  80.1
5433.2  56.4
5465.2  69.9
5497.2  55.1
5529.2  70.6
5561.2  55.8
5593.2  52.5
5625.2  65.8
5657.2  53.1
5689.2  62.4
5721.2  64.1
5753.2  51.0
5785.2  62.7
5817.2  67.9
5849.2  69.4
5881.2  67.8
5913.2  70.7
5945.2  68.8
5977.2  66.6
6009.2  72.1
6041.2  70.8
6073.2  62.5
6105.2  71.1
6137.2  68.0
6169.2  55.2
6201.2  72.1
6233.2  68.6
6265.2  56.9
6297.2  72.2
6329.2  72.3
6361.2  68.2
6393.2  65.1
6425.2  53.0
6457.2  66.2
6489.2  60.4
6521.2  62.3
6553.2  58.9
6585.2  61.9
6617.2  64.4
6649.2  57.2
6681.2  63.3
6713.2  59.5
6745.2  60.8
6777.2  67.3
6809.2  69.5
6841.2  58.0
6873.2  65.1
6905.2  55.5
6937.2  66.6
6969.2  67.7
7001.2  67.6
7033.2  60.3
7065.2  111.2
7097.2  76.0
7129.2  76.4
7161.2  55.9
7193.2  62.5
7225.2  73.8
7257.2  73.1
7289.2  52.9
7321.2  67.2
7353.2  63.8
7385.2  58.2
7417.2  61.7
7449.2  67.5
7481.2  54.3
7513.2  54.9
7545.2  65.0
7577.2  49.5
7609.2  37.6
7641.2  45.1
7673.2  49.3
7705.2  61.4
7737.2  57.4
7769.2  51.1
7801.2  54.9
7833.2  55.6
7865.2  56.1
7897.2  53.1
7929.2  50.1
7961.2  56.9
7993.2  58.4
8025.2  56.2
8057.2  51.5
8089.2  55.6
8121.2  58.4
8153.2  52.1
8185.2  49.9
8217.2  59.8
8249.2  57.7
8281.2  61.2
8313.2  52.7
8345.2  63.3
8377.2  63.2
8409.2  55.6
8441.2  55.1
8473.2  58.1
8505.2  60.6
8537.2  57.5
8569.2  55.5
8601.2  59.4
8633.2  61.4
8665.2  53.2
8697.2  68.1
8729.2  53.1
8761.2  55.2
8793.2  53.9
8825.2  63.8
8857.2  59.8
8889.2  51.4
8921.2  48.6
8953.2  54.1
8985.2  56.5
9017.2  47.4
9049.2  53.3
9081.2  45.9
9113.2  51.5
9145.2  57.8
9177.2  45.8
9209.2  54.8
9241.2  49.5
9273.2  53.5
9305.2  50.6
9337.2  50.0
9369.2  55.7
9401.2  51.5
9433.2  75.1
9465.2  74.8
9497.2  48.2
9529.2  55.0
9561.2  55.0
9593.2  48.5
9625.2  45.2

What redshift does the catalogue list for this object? 0.08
